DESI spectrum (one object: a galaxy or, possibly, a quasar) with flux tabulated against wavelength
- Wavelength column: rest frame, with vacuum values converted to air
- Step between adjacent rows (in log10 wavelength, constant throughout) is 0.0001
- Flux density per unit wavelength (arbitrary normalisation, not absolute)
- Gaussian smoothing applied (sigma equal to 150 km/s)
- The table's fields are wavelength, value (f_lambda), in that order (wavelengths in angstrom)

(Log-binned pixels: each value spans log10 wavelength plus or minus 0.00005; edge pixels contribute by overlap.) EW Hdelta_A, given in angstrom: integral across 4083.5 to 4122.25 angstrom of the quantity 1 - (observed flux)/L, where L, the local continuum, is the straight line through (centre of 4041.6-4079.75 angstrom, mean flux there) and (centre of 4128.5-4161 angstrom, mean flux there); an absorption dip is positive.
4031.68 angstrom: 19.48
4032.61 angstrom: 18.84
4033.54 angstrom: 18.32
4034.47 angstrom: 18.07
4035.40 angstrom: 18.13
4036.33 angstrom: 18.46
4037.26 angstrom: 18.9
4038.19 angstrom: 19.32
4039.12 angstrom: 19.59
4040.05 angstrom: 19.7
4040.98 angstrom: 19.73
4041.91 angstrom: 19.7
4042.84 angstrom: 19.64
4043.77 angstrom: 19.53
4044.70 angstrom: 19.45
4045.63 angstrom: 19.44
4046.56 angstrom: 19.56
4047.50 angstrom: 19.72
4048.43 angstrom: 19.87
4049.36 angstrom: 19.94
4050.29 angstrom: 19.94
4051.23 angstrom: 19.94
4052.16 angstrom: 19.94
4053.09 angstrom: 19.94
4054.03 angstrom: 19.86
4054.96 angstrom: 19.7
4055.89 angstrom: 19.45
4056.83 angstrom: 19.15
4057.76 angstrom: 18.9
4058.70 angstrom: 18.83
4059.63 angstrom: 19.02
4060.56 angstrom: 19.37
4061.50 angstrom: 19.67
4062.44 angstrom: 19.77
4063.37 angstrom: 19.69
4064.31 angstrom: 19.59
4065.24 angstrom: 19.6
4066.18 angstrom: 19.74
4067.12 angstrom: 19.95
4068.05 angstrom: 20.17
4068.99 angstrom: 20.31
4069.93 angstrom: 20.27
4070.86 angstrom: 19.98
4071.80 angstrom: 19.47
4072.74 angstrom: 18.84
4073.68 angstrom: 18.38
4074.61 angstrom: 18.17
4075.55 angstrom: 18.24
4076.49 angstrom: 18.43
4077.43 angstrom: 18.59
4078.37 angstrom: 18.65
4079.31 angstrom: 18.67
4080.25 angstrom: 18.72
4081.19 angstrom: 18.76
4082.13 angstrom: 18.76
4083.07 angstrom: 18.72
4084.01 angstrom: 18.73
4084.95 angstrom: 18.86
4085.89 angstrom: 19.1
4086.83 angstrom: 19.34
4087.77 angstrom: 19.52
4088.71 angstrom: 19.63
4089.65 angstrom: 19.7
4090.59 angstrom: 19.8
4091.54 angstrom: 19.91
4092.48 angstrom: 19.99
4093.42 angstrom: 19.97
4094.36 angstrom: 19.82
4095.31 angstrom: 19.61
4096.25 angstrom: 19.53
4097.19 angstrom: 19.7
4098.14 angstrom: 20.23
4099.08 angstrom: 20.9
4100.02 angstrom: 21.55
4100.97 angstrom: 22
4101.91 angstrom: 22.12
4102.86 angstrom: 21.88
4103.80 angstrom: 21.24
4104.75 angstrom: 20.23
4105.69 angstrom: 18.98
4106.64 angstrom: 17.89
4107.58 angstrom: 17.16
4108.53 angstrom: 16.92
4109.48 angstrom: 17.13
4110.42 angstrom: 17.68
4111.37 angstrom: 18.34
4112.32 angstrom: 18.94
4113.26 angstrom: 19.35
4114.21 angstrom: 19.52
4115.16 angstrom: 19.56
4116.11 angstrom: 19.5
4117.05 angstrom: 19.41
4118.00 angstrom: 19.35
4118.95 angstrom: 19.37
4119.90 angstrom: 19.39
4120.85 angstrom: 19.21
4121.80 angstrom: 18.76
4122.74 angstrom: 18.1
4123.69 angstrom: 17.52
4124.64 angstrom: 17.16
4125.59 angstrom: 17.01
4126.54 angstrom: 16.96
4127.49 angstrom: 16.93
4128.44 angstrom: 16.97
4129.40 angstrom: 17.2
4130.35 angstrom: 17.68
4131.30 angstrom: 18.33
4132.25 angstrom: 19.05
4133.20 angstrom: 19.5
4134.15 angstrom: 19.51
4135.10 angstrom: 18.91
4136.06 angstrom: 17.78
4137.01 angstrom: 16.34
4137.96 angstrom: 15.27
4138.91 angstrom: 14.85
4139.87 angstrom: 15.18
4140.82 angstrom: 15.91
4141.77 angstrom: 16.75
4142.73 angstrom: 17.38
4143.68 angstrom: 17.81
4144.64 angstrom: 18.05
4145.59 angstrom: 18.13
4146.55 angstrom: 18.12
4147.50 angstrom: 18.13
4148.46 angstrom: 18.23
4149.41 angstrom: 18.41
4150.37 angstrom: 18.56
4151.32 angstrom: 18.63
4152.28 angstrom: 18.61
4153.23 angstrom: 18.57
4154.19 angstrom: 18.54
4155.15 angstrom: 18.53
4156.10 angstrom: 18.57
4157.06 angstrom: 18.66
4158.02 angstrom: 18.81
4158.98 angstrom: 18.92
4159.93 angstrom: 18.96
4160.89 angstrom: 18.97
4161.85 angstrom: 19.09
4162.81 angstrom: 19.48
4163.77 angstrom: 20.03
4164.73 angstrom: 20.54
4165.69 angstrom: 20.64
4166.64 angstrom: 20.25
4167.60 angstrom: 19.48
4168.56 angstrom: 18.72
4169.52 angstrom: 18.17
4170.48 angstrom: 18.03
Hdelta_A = -1.7 angstrom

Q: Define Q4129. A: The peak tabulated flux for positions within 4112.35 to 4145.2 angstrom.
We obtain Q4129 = 19.56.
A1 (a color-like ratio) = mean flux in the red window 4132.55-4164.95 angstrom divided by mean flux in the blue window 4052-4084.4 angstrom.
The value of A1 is 0.94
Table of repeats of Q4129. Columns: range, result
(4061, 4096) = 20.31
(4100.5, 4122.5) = 22.12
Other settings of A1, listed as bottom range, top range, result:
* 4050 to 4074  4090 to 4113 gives 1.00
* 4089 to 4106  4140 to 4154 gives 0.88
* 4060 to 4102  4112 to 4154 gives 0.92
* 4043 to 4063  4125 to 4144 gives 0.88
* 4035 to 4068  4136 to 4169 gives 0.94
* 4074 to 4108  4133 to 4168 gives 0.94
